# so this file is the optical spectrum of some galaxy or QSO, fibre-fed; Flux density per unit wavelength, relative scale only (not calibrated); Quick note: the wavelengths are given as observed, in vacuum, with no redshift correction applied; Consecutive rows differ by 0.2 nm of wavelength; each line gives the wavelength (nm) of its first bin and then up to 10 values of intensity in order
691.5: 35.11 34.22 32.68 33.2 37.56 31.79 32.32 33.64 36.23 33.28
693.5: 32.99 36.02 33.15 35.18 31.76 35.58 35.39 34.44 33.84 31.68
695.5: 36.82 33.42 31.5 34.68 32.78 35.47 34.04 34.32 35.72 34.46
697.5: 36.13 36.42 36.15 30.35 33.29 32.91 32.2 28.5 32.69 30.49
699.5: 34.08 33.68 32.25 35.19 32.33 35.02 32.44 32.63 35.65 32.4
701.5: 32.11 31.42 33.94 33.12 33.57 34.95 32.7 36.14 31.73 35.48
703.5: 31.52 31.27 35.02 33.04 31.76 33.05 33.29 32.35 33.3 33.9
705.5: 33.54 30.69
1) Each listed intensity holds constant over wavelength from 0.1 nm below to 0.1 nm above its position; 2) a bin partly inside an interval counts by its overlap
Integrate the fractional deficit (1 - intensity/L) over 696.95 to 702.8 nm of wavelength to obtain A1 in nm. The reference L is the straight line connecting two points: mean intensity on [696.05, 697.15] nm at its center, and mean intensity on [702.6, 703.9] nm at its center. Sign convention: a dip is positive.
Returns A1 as 0.09 nm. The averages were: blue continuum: 34.4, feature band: 33.3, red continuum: 33.3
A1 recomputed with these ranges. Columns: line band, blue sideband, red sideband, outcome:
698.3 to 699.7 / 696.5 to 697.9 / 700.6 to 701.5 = 0.091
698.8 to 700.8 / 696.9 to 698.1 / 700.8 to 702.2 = 0.075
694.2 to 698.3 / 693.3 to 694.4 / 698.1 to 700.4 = -0.131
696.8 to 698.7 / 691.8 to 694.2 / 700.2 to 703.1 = -0.035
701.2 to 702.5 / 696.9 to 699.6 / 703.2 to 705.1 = 0.008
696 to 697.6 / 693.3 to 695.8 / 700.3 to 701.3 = -0.035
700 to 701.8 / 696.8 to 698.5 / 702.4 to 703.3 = 0.052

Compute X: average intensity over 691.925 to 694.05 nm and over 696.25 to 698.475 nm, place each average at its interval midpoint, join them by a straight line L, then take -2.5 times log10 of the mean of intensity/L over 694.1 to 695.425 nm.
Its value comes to 0.01 mag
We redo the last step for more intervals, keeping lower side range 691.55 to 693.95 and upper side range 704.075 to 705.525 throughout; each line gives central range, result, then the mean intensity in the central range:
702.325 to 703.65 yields -0.02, 33.6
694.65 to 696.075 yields 0.00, 33.9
